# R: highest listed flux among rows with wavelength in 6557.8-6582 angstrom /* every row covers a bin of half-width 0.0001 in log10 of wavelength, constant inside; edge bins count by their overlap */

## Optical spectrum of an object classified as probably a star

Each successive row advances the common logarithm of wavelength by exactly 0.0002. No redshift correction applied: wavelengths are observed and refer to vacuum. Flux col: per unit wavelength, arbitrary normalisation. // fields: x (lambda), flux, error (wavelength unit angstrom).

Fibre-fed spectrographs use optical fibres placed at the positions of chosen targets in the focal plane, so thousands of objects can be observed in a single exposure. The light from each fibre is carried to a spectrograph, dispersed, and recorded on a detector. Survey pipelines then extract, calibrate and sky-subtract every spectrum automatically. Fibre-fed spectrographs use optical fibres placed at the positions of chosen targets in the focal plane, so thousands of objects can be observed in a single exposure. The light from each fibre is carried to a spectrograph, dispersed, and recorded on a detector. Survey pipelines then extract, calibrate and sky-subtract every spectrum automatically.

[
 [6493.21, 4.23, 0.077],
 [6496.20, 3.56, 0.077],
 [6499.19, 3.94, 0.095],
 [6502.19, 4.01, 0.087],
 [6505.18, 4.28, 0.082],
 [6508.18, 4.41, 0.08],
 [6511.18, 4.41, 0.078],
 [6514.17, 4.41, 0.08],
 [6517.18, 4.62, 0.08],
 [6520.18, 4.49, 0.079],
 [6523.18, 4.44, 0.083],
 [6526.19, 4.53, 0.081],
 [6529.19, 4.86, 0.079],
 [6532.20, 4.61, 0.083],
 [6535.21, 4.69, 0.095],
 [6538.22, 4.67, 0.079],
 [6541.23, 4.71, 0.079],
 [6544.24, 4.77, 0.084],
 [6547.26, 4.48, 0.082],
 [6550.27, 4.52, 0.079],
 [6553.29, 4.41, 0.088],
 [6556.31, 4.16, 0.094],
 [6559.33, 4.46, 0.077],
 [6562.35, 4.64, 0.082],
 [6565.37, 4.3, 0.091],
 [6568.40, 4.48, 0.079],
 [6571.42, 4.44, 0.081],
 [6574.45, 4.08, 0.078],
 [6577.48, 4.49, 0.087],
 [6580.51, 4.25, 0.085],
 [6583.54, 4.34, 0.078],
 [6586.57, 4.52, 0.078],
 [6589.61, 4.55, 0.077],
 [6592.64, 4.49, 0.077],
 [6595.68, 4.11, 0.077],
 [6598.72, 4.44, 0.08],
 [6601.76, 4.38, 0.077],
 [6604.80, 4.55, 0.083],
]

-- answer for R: 4.64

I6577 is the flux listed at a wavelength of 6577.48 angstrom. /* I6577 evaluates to 4.49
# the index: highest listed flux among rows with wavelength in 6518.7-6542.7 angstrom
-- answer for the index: 4.86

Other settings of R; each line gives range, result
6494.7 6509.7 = 4.41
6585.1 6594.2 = 4.55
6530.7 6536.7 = 4.69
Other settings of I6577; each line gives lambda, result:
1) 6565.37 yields 4.3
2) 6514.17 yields 4.41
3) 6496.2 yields 3.56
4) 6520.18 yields 4.49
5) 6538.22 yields 4.67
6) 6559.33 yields 4.46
